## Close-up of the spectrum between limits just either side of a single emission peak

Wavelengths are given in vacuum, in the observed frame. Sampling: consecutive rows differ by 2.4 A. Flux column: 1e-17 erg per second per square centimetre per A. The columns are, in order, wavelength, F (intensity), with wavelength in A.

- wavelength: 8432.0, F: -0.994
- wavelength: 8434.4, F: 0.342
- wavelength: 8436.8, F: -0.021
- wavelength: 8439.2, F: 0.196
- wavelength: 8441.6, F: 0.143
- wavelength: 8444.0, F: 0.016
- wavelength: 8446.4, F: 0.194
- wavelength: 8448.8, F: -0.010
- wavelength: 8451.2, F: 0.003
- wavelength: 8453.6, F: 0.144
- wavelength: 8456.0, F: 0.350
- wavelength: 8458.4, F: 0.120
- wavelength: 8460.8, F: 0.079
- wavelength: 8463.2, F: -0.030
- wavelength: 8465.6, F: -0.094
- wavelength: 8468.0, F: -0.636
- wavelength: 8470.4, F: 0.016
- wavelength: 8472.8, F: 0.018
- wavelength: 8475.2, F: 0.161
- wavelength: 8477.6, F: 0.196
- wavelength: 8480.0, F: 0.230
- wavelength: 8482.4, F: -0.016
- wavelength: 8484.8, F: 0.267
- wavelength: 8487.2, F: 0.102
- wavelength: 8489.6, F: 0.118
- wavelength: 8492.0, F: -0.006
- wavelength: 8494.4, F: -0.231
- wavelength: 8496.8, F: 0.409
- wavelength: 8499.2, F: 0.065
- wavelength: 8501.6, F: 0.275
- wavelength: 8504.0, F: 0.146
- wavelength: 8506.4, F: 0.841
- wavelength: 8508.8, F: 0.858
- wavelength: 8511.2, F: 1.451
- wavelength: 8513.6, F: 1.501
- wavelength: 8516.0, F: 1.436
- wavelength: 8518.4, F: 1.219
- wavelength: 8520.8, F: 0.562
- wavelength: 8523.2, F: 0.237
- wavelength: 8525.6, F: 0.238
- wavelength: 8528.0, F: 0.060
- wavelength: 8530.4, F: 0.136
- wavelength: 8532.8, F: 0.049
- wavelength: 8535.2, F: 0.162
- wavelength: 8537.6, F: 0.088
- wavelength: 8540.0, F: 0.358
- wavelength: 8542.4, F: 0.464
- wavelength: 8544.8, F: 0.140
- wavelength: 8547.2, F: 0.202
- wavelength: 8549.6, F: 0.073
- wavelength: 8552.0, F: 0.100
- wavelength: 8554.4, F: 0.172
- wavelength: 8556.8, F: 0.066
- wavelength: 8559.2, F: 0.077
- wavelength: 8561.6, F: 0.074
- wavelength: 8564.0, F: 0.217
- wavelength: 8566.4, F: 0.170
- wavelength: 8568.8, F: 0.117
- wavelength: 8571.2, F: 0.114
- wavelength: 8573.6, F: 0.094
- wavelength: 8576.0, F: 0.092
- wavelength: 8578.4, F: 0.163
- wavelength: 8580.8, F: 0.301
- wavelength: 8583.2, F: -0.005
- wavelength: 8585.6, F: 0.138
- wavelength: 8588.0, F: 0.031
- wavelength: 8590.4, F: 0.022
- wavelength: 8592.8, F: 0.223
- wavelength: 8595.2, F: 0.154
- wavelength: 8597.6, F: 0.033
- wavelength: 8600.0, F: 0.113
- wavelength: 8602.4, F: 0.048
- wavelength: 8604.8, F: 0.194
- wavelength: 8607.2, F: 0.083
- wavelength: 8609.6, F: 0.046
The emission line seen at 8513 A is [O II]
